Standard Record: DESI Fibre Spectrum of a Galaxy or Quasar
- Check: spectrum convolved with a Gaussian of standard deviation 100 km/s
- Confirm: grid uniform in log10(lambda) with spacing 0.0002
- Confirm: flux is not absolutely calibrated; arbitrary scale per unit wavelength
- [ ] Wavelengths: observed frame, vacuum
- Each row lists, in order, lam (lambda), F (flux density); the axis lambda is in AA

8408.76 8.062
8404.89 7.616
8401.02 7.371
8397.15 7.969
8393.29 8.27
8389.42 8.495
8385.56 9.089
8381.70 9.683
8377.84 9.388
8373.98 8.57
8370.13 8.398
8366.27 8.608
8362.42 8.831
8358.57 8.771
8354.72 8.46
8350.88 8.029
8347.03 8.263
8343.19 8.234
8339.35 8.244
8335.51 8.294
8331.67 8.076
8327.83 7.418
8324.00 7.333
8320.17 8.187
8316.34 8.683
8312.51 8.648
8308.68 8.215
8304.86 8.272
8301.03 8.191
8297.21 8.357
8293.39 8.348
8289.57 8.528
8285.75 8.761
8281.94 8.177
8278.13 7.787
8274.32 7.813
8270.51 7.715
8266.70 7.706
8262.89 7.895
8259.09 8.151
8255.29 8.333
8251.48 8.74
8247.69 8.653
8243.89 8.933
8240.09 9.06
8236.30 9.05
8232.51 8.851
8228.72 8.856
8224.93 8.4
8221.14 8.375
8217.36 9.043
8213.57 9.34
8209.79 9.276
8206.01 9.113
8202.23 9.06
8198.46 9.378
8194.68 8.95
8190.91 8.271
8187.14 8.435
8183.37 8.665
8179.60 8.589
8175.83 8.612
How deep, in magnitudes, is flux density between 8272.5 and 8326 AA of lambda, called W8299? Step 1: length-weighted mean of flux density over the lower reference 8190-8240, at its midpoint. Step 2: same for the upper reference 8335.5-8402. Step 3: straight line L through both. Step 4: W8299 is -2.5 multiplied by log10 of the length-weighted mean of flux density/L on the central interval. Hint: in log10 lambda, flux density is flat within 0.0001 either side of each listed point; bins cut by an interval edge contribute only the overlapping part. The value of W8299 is 0.061 mag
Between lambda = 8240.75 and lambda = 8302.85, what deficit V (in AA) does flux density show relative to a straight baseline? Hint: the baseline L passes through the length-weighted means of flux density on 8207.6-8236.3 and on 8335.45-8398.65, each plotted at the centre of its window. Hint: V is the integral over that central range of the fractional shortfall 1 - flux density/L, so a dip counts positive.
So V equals 3.6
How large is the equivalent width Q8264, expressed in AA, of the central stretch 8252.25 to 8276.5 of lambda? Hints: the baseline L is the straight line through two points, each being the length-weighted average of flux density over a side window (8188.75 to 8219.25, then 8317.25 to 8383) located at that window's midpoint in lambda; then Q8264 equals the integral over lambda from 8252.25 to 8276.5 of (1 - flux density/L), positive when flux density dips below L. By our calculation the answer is 2.2 AA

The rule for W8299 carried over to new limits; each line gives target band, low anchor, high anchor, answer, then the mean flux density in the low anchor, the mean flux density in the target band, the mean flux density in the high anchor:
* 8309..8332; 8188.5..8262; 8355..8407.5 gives 0.075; 8.82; 8.07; 8.53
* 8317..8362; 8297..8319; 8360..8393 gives 0.057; 8.39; 8.16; 8.85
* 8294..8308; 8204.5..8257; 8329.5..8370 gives 0.038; 8.86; 8.28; 8.37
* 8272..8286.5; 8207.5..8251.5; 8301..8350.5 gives 0.056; 8.89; 8.08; 8.15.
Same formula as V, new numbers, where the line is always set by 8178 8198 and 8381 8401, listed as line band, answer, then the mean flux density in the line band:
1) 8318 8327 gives 0.9 AA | 7.75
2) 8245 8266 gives 0.6 AA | 8.34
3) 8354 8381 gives -0.8 AA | 8.77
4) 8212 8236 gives -0.6 AA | 8.82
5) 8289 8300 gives 0.2 AA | 8.38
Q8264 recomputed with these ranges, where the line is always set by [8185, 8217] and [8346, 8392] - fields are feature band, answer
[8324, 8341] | 1.6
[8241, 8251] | 0.1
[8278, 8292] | 0.7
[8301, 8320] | 0.9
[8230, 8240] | 0.0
